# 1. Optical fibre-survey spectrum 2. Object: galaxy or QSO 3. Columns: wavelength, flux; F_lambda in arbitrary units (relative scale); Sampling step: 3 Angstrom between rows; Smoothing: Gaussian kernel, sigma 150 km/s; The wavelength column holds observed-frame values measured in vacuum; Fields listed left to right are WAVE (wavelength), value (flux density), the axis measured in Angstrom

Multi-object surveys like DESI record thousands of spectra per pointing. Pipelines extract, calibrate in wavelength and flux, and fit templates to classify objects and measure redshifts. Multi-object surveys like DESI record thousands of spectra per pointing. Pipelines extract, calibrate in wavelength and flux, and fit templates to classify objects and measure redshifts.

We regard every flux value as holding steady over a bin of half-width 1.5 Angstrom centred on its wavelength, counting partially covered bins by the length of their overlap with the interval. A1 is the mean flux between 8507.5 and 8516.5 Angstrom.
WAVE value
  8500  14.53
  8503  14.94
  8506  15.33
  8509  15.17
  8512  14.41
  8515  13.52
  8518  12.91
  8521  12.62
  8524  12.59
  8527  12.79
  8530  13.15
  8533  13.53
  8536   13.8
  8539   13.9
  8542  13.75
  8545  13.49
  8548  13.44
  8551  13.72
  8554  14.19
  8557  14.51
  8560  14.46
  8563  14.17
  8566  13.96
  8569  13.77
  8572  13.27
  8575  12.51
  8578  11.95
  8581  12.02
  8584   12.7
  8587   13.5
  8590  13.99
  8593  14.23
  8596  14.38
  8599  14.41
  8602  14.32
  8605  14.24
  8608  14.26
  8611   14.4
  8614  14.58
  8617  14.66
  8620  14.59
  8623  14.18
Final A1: 14.4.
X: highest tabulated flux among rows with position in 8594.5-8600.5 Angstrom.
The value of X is 14.41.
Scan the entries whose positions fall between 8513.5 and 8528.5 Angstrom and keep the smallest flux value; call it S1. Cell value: 12.59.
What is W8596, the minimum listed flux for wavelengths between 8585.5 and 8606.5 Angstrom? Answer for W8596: 13.5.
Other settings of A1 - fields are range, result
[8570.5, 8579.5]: 12.6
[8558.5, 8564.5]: 14.3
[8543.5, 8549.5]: 13.5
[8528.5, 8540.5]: 13.6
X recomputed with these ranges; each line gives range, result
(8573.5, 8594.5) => 14.23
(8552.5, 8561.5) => 14.51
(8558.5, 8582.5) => 14.46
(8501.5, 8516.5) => 15.33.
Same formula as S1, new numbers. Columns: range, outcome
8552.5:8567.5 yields 13.96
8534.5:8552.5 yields 13.44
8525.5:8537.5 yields 12.79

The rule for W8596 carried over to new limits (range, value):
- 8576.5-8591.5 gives 11.95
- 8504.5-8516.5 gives 13.52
